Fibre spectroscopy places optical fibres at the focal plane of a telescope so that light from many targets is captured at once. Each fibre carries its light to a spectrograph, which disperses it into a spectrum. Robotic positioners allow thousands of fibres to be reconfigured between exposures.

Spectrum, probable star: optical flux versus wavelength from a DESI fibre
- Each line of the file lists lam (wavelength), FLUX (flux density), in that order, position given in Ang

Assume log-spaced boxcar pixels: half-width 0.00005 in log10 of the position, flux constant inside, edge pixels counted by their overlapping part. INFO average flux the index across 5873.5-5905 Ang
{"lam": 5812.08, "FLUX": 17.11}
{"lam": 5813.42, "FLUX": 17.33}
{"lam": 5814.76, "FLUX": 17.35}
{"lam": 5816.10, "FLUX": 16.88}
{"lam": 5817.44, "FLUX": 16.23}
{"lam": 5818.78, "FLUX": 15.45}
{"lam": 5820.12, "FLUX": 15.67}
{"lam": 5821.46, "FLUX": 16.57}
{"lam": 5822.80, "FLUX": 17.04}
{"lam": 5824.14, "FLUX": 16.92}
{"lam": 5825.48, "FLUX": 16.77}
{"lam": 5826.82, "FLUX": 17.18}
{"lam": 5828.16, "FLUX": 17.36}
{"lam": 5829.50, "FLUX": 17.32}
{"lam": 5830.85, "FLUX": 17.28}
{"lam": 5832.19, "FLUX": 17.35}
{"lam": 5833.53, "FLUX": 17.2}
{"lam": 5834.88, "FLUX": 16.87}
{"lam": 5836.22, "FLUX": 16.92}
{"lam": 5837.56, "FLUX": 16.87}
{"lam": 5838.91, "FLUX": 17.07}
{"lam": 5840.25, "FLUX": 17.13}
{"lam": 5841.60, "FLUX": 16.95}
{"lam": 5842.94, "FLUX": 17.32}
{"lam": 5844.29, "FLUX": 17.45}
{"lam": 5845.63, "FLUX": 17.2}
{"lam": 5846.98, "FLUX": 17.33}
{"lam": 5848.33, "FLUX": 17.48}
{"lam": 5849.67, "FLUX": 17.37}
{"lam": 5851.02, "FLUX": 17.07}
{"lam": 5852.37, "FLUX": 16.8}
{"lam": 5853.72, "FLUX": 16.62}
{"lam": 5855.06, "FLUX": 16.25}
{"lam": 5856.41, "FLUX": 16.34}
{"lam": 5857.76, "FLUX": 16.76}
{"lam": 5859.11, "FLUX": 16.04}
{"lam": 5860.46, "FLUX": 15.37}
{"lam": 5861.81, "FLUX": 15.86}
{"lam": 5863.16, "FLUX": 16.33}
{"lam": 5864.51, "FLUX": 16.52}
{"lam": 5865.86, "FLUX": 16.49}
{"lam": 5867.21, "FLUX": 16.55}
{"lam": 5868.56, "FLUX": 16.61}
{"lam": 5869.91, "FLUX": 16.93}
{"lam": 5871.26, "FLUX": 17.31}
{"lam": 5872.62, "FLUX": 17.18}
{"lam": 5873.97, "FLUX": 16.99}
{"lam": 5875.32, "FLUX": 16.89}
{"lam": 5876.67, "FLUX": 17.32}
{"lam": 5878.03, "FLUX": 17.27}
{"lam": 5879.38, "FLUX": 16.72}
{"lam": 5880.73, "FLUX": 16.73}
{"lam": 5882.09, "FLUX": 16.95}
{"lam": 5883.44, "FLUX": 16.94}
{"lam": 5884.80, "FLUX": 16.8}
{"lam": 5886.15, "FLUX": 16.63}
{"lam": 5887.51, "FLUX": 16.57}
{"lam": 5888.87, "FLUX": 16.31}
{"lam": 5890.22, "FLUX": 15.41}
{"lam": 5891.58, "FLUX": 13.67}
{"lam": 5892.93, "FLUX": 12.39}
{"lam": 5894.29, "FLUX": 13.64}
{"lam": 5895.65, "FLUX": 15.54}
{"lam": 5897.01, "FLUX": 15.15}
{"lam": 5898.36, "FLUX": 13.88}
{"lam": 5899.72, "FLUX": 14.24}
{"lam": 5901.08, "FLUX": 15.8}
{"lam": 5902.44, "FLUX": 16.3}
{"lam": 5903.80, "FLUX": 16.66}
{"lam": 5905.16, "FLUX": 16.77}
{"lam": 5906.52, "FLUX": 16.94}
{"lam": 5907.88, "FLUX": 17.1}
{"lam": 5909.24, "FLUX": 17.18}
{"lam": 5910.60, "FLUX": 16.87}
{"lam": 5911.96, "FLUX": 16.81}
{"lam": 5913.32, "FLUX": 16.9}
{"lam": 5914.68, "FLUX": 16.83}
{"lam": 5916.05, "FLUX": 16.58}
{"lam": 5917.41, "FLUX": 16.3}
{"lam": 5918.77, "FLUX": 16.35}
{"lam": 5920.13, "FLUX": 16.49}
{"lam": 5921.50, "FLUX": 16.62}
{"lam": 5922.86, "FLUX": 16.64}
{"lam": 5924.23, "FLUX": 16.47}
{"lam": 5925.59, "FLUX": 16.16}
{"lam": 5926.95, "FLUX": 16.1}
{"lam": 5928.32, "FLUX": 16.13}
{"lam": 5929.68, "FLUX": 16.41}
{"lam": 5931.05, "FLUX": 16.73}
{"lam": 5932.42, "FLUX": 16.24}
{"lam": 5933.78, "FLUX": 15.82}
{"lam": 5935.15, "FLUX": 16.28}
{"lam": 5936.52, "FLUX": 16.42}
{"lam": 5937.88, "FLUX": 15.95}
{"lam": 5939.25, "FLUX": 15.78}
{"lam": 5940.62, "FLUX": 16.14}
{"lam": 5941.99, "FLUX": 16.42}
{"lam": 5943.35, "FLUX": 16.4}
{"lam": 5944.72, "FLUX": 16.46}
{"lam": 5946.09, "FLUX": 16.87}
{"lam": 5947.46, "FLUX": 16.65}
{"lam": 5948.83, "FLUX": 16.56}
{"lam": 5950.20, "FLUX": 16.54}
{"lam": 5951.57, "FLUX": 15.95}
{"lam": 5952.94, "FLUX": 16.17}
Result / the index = 15.9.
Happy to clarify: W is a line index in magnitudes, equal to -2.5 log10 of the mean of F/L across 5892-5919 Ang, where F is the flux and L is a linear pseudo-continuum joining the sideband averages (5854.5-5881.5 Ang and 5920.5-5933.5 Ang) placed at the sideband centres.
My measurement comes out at 0.04 mag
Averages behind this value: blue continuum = 16.6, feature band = 15.9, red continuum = 16.4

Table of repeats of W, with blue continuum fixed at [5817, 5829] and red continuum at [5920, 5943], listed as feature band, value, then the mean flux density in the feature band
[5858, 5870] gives 0.01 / 16.3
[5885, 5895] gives 0.09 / 15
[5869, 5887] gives -0.03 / 17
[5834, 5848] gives -0.04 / 17.1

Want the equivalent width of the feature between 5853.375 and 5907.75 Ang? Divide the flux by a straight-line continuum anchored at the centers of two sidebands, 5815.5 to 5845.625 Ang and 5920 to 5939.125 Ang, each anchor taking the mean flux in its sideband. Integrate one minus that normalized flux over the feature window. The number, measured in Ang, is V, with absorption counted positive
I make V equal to 1.5 Ang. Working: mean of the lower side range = 16.9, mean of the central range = 16.1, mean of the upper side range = 16.3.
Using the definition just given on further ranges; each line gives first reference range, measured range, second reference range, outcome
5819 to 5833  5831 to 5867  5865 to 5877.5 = 0.22 Ang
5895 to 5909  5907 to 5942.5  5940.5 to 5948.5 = -0.51 Ang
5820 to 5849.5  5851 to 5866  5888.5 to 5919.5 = 0.29 Ang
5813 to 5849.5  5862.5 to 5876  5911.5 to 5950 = -0.01 Ang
